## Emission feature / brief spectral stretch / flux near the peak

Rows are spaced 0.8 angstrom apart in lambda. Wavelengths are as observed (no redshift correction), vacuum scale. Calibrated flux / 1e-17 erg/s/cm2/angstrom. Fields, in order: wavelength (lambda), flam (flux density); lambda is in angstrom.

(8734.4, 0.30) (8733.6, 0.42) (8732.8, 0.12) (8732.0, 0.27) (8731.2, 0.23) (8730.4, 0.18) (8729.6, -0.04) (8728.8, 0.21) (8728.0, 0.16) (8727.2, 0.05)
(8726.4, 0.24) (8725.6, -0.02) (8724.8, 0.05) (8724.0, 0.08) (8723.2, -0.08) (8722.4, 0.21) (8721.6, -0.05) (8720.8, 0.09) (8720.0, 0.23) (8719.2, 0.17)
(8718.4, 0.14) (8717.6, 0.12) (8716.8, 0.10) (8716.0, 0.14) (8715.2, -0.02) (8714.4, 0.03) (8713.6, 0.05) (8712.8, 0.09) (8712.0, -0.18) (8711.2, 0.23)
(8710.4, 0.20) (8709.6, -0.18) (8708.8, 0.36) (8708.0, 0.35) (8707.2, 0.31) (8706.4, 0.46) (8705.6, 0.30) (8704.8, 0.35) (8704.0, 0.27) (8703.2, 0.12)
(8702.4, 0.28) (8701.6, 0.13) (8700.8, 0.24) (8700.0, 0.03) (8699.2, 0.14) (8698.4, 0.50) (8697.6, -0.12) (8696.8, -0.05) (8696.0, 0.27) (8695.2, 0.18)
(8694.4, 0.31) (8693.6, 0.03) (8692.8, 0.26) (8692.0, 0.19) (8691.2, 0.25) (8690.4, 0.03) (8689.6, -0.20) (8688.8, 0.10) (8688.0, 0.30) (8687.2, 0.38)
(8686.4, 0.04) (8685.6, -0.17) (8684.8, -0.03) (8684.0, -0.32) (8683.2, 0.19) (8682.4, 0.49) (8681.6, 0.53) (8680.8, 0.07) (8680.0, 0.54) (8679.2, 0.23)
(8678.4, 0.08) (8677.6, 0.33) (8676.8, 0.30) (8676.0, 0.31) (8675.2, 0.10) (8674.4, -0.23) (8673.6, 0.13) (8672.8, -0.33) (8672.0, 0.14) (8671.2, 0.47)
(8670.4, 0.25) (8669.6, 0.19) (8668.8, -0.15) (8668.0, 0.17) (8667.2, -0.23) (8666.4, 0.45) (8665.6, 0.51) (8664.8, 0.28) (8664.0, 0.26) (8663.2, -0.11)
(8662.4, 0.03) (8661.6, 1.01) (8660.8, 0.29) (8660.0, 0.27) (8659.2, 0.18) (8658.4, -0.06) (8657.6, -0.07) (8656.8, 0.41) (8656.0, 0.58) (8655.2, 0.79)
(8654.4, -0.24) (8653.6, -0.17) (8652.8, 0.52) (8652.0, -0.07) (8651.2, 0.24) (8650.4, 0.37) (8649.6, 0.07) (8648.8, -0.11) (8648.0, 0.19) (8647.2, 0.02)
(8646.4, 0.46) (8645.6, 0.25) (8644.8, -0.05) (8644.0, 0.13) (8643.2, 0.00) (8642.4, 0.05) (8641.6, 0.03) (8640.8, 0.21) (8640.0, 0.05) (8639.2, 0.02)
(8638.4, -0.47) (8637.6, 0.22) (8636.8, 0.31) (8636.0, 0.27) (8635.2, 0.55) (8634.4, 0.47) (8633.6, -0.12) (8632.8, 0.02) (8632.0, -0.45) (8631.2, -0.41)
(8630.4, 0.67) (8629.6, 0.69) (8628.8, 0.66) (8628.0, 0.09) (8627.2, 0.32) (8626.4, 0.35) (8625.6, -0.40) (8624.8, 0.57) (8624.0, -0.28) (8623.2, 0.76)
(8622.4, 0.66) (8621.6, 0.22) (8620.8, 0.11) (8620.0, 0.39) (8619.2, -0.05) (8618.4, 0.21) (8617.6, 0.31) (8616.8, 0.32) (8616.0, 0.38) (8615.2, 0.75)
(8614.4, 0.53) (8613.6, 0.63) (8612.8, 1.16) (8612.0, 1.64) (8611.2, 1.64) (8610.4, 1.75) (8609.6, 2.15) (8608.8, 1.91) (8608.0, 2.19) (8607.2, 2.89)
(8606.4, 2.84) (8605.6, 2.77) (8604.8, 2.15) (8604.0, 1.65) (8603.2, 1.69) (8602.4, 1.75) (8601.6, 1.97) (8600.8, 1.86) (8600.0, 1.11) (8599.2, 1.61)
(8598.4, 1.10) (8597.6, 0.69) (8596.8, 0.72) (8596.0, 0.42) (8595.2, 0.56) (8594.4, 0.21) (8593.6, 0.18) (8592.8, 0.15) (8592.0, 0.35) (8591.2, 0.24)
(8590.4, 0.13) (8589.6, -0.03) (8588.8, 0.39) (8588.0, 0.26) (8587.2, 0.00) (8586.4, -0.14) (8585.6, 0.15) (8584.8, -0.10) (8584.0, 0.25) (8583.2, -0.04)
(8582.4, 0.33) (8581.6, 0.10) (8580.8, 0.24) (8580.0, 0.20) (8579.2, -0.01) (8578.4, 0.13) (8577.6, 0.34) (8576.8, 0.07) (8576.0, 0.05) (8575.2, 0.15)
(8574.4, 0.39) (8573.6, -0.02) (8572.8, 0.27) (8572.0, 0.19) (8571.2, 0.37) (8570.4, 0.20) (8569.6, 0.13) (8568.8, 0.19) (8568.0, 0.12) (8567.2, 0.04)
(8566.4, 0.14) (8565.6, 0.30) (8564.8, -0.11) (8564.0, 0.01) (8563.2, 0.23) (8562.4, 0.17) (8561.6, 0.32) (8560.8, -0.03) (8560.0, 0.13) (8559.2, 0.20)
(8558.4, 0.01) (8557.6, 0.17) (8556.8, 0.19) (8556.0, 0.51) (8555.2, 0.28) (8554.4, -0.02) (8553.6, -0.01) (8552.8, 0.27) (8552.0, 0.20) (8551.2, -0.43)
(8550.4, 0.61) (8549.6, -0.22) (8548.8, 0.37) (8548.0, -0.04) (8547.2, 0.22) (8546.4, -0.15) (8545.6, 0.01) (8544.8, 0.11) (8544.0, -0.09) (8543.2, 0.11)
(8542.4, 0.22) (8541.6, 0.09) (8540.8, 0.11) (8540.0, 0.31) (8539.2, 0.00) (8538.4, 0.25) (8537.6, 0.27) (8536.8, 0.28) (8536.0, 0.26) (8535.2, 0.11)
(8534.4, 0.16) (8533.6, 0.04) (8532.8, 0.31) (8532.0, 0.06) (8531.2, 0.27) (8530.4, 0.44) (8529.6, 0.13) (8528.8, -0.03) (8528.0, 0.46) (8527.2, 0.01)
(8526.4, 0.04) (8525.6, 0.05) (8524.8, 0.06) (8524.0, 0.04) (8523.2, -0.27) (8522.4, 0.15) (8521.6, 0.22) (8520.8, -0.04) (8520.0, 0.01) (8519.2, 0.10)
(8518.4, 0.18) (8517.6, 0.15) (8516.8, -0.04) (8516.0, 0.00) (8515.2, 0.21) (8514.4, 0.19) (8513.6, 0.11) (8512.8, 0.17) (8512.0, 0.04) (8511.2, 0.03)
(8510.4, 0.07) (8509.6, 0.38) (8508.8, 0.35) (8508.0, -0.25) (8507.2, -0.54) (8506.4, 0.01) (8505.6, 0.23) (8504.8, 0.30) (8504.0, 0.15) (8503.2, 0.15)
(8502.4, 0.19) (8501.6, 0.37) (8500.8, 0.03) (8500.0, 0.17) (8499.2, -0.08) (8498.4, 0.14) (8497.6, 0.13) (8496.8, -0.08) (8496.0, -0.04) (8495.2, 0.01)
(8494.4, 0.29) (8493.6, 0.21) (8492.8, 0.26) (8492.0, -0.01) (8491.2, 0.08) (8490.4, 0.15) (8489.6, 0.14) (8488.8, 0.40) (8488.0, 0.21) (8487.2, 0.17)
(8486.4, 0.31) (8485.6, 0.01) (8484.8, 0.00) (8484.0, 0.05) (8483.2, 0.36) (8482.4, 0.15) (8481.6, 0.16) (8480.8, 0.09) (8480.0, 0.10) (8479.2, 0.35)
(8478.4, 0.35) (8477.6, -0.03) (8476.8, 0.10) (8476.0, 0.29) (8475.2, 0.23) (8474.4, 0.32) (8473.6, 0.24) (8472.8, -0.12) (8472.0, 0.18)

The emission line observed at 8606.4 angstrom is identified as [O II]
